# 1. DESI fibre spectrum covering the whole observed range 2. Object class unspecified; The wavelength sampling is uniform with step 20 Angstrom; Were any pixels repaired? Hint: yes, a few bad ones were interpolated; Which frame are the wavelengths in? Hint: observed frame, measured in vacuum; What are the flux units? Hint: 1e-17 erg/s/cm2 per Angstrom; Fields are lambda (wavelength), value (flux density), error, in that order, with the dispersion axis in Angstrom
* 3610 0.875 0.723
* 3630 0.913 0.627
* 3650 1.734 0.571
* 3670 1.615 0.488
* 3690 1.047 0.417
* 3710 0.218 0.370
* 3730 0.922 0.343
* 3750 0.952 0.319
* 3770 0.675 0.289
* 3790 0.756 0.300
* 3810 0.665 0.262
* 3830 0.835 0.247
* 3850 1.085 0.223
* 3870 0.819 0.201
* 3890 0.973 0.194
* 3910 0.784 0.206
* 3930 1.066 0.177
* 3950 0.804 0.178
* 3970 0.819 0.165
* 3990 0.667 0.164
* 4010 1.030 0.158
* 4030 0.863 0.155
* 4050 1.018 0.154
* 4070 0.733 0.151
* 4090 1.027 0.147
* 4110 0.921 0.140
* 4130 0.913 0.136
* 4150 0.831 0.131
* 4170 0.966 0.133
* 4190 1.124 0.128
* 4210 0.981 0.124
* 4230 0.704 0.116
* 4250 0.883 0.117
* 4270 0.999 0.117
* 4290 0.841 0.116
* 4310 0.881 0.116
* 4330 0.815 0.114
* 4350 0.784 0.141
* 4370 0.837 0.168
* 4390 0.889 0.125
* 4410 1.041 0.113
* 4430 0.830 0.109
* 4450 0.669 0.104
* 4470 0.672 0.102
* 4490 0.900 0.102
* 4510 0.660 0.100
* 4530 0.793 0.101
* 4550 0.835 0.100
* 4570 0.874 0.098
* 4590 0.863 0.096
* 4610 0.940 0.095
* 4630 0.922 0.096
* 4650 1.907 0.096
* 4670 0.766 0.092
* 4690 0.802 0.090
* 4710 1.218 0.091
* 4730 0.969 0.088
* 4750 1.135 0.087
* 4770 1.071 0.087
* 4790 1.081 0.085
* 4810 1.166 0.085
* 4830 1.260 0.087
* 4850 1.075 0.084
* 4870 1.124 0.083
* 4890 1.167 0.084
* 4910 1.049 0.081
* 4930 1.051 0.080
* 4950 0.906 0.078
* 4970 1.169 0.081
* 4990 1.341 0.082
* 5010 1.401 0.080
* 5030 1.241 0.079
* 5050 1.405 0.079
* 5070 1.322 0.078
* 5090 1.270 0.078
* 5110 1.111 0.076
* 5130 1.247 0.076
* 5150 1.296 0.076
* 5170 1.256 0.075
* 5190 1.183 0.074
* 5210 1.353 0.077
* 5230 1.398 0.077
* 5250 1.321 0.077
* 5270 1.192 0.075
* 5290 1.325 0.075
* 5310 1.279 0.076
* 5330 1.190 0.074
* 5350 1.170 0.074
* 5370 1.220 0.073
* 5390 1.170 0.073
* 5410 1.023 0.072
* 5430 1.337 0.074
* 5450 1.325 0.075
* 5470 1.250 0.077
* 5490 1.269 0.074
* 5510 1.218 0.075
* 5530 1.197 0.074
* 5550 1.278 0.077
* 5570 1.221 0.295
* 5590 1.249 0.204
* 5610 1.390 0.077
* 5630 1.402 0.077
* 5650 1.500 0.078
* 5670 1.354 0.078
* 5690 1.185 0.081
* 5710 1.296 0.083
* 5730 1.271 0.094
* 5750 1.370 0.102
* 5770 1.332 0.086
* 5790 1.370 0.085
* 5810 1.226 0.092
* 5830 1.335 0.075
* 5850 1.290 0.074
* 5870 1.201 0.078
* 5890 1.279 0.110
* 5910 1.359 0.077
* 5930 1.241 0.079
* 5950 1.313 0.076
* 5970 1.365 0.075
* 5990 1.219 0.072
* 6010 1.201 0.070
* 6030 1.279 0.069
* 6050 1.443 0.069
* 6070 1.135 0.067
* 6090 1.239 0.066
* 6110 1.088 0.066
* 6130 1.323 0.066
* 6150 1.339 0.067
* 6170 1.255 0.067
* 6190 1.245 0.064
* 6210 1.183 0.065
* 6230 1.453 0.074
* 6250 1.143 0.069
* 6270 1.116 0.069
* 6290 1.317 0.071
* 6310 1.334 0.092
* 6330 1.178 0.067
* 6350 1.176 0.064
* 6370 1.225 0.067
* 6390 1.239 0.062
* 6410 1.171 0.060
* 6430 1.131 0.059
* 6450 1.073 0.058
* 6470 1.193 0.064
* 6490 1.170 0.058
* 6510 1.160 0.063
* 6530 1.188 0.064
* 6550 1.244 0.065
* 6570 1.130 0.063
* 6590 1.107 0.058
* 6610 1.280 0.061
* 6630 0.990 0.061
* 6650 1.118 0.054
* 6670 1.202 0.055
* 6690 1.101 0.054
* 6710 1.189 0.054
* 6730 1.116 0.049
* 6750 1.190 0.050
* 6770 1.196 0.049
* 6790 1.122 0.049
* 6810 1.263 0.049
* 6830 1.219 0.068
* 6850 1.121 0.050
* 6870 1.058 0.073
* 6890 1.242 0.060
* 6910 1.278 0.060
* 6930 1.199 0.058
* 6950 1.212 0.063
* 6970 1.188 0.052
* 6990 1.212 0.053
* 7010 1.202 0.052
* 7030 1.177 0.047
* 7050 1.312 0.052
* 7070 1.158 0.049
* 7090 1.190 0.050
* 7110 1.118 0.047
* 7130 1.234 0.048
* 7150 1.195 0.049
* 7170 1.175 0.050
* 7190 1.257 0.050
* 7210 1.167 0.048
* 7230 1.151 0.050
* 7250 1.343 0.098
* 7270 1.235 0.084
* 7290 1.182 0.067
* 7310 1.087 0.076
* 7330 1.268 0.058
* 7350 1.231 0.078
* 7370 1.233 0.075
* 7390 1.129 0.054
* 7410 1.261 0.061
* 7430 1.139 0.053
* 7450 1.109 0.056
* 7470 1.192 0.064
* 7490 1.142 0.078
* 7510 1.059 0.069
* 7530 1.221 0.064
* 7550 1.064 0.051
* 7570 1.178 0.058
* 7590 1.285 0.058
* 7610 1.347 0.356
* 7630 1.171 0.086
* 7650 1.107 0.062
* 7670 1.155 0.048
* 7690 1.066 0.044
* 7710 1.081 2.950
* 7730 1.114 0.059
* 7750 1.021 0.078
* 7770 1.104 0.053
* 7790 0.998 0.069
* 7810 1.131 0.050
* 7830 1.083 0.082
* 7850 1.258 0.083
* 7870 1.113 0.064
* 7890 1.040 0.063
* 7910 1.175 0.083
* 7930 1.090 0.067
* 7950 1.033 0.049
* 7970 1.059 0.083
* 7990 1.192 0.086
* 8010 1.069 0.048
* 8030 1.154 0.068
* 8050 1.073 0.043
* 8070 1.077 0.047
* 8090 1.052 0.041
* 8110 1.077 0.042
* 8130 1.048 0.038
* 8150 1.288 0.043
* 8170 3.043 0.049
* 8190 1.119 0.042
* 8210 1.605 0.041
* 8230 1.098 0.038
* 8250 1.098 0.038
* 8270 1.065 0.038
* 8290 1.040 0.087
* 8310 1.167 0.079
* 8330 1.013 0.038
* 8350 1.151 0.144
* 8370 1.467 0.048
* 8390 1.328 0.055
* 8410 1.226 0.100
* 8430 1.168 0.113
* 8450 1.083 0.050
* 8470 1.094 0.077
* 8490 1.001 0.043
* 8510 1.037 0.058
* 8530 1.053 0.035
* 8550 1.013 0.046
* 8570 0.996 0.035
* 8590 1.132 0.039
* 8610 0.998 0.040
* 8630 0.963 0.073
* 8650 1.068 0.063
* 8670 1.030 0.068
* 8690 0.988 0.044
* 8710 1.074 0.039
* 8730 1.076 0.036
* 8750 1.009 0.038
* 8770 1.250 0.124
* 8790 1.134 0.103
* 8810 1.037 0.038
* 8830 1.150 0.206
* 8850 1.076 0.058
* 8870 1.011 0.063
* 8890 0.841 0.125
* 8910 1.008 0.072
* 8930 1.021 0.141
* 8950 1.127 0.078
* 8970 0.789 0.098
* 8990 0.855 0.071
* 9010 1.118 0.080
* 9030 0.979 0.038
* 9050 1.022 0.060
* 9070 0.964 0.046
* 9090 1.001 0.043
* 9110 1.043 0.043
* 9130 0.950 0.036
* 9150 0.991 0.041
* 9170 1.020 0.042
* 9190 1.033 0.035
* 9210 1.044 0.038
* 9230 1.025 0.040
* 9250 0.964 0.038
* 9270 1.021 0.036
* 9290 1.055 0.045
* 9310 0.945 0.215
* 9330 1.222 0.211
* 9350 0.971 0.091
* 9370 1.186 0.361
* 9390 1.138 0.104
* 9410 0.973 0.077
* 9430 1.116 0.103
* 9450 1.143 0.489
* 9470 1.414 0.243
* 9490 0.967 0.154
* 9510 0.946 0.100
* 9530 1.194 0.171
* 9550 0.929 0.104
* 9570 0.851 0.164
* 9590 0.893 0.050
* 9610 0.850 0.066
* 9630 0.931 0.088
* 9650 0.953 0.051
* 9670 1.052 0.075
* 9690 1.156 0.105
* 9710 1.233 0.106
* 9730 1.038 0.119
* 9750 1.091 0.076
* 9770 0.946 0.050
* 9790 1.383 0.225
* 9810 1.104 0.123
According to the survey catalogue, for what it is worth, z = 0.245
